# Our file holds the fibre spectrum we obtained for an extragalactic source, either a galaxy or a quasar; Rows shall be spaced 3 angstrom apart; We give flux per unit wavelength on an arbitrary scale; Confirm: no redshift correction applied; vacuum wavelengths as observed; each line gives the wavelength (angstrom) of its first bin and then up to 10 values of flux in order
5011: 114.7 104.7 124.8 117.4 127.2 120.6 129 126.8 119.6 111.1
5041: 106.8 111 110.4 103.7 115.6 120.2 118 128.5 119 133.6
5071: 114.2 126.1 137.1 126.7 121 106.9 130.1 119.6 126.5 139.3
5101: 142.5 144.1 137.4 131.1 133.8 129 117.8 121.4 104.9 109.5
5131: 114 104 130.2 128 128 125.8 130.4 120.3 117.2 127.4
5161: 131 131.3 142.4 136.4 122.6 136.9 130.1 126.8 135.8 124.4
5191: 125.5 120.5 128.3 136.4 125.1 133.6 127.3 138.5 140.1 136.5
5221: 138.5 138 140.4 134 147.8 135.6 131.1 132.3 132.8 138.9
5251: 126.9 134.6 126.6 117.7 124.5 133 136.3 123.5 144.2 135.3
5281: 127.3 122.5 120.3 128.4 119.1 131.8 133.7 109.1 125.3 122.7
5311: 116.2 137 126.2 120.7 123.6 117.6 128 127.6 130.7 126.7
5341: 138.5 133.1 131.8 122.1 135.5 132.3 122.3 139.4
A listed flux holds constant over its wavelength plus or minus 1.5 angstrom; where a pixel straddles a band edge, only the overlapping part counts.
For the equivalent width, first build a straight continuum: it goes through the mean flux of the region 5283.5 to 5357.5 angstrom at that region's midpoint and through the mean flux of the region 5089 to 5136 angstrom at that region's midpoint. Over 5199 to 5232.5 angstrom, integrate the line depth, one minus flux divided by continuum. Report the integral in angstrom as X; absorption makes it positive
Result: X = -2.62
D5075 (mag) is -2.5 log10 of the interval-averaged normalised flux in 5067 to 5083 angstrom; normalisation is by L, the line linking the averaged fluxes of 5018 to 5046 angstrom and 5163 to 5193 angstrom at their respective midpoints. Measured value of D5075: -0.04 mag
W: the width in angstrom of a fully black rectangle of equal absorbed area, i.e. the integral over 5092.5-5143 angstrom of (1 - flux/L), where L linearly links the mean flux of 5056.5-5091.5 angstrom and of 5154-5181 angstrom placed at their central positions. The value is 0.4 angstrom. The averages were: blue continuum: 124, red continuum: 131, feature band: 126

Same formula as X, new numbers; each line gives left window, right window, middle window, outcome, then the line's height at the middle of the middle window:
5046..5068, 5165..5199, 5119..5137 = 1.7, 125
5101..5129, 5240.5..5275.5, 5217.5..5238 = -1.4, 130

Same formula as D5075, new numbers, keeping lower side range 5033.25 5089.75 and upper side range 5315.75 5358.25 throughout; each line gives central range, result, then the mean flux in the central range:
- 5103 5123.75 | -0.08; 130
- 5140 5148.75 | -0.05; 128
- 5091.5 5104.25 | -0.12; 135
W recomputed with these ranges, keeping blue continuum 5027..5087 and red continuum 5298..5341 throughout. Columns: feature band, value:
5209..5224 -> -1.8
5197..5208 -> -0.8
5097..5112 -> -2.3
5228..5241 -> -1.5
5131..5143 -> 0.0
